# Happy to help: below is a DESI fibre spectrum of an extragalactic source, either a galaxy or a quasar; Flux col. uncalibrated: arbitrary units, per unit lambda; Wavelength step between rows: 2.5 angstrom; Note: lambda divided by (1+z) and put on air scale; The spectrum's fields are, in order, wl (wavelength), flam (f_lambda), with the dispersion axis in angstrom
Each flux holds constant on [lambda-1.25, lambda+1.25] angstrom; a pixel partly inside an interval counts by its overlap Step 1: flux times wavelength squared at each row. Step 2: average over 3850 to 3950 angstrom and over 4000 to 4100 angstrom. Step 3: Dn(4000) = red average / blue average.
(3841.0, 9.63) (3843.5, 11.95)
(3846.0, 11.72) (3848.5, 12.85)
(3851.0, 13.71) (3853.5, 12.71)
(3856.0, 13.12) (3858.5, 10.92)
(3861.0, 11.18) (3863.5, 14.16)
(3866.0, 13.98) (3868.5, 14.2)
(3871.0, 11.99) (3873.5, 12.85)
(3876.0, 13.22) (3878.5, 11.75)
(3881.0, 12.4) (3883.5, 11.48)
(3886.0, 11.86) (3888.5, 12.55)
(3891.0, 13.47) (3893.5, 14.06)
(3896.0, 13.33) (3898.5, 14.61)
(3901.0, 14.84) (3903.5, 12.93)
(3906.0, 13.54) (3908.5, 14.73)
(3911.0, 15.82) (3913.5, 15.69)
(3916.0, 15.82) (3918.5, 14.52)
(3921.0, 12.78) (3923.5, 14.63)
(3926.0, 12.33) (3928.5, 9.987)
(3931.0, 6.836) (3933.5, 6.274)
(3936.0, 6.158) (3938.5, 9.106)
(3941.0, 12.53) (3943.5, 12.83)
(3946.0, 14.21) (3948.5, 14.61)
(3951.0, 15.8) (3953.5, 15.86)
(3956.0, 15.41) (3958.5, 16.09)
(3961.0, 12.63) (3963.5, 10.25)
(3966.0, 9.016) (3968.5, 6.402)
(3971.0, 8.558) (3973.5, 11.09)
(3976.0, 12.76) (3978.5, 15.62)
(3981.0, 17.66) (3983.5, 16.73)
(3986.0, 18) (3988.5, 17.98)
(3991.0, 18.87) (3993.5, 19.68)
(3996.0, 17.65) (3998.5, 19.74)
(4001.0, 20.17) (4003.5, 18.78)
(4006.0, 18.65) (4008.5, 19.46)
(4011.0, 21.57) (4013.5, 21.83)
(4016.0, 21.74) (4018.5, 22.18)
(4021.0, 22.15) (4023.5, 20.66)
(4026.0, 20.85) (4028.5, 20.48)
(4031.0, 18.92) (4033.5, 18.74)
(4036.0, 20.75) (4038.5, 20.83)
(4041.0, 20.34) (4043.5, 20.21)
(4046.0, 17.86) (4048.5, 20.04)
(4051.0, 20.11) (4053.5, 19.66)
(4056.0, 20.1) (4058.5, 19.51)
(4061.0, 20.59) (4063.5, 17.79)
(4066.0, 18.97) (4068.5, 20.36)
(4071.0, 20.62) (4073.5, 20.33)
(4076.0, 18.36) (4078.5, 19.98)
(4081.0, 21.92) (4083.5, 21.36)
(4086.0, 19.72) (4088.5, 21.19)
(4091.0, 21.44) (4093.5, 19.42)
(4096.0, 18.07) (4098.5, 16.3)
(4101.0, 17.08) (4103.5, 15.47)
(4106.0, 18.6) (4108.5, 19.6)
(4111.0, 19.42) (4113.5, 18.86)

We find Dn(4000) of 1.70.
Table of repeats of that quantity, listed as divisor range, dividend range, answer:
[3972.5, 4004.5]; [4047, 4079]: 1.18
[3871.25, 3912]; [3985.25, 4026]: 1.59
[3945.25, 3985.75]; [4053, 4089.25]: 1.58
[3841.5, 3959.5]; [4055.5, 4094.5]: 1.70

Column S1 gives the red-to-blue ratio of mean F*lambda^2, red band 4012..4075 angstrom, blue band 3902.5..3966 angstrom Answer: 1.67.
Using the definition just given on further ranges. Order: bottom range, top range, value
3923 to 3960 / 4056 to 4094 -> 1.77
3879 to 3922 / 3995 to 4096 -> 1.57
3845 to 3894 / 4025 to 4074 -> 1.71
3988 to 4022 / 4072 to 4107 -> 1.00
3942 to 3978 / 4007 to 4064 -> 1.67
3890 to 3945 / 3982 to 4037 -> 1.65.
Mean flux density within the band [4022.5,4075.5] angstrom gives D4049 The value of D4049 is 19.9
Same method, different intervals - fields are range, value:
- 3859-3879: 12.9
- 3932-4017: 15.1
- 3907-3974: 12.2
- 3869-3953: 12.8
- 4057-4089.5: 20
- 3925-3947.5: 10.1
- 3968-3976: 9.53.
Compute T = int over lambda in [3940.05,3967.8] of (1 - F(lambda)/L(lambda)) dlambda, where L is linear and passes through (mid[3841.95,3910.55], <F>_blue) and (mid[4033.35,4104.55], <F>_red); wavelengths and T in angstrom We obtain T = 3.9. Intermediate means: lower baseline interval 13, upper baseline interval 19.6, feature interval 13.4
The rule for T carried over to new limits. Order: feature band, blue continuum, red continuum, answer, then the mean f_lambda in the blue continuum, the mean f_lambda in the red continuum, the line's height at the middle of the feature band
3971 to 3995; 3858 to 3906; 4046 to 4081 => 1.0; 13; 19.7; 16.7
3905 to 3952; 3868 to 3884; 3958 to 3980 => -2.7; 12.5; 11.3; 11.8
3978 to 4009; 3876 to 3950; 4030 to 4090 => -3.3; 12.6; 19.9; 16.6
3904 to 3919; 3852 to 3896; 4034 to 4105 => -1.0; 12.7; 19.6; 14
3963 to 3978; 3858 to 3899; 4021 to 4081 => 6.0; 12.8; 19.9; 16.6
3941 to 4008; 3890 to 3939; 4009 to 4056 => 6.0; 12.6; 20.5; 16.6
